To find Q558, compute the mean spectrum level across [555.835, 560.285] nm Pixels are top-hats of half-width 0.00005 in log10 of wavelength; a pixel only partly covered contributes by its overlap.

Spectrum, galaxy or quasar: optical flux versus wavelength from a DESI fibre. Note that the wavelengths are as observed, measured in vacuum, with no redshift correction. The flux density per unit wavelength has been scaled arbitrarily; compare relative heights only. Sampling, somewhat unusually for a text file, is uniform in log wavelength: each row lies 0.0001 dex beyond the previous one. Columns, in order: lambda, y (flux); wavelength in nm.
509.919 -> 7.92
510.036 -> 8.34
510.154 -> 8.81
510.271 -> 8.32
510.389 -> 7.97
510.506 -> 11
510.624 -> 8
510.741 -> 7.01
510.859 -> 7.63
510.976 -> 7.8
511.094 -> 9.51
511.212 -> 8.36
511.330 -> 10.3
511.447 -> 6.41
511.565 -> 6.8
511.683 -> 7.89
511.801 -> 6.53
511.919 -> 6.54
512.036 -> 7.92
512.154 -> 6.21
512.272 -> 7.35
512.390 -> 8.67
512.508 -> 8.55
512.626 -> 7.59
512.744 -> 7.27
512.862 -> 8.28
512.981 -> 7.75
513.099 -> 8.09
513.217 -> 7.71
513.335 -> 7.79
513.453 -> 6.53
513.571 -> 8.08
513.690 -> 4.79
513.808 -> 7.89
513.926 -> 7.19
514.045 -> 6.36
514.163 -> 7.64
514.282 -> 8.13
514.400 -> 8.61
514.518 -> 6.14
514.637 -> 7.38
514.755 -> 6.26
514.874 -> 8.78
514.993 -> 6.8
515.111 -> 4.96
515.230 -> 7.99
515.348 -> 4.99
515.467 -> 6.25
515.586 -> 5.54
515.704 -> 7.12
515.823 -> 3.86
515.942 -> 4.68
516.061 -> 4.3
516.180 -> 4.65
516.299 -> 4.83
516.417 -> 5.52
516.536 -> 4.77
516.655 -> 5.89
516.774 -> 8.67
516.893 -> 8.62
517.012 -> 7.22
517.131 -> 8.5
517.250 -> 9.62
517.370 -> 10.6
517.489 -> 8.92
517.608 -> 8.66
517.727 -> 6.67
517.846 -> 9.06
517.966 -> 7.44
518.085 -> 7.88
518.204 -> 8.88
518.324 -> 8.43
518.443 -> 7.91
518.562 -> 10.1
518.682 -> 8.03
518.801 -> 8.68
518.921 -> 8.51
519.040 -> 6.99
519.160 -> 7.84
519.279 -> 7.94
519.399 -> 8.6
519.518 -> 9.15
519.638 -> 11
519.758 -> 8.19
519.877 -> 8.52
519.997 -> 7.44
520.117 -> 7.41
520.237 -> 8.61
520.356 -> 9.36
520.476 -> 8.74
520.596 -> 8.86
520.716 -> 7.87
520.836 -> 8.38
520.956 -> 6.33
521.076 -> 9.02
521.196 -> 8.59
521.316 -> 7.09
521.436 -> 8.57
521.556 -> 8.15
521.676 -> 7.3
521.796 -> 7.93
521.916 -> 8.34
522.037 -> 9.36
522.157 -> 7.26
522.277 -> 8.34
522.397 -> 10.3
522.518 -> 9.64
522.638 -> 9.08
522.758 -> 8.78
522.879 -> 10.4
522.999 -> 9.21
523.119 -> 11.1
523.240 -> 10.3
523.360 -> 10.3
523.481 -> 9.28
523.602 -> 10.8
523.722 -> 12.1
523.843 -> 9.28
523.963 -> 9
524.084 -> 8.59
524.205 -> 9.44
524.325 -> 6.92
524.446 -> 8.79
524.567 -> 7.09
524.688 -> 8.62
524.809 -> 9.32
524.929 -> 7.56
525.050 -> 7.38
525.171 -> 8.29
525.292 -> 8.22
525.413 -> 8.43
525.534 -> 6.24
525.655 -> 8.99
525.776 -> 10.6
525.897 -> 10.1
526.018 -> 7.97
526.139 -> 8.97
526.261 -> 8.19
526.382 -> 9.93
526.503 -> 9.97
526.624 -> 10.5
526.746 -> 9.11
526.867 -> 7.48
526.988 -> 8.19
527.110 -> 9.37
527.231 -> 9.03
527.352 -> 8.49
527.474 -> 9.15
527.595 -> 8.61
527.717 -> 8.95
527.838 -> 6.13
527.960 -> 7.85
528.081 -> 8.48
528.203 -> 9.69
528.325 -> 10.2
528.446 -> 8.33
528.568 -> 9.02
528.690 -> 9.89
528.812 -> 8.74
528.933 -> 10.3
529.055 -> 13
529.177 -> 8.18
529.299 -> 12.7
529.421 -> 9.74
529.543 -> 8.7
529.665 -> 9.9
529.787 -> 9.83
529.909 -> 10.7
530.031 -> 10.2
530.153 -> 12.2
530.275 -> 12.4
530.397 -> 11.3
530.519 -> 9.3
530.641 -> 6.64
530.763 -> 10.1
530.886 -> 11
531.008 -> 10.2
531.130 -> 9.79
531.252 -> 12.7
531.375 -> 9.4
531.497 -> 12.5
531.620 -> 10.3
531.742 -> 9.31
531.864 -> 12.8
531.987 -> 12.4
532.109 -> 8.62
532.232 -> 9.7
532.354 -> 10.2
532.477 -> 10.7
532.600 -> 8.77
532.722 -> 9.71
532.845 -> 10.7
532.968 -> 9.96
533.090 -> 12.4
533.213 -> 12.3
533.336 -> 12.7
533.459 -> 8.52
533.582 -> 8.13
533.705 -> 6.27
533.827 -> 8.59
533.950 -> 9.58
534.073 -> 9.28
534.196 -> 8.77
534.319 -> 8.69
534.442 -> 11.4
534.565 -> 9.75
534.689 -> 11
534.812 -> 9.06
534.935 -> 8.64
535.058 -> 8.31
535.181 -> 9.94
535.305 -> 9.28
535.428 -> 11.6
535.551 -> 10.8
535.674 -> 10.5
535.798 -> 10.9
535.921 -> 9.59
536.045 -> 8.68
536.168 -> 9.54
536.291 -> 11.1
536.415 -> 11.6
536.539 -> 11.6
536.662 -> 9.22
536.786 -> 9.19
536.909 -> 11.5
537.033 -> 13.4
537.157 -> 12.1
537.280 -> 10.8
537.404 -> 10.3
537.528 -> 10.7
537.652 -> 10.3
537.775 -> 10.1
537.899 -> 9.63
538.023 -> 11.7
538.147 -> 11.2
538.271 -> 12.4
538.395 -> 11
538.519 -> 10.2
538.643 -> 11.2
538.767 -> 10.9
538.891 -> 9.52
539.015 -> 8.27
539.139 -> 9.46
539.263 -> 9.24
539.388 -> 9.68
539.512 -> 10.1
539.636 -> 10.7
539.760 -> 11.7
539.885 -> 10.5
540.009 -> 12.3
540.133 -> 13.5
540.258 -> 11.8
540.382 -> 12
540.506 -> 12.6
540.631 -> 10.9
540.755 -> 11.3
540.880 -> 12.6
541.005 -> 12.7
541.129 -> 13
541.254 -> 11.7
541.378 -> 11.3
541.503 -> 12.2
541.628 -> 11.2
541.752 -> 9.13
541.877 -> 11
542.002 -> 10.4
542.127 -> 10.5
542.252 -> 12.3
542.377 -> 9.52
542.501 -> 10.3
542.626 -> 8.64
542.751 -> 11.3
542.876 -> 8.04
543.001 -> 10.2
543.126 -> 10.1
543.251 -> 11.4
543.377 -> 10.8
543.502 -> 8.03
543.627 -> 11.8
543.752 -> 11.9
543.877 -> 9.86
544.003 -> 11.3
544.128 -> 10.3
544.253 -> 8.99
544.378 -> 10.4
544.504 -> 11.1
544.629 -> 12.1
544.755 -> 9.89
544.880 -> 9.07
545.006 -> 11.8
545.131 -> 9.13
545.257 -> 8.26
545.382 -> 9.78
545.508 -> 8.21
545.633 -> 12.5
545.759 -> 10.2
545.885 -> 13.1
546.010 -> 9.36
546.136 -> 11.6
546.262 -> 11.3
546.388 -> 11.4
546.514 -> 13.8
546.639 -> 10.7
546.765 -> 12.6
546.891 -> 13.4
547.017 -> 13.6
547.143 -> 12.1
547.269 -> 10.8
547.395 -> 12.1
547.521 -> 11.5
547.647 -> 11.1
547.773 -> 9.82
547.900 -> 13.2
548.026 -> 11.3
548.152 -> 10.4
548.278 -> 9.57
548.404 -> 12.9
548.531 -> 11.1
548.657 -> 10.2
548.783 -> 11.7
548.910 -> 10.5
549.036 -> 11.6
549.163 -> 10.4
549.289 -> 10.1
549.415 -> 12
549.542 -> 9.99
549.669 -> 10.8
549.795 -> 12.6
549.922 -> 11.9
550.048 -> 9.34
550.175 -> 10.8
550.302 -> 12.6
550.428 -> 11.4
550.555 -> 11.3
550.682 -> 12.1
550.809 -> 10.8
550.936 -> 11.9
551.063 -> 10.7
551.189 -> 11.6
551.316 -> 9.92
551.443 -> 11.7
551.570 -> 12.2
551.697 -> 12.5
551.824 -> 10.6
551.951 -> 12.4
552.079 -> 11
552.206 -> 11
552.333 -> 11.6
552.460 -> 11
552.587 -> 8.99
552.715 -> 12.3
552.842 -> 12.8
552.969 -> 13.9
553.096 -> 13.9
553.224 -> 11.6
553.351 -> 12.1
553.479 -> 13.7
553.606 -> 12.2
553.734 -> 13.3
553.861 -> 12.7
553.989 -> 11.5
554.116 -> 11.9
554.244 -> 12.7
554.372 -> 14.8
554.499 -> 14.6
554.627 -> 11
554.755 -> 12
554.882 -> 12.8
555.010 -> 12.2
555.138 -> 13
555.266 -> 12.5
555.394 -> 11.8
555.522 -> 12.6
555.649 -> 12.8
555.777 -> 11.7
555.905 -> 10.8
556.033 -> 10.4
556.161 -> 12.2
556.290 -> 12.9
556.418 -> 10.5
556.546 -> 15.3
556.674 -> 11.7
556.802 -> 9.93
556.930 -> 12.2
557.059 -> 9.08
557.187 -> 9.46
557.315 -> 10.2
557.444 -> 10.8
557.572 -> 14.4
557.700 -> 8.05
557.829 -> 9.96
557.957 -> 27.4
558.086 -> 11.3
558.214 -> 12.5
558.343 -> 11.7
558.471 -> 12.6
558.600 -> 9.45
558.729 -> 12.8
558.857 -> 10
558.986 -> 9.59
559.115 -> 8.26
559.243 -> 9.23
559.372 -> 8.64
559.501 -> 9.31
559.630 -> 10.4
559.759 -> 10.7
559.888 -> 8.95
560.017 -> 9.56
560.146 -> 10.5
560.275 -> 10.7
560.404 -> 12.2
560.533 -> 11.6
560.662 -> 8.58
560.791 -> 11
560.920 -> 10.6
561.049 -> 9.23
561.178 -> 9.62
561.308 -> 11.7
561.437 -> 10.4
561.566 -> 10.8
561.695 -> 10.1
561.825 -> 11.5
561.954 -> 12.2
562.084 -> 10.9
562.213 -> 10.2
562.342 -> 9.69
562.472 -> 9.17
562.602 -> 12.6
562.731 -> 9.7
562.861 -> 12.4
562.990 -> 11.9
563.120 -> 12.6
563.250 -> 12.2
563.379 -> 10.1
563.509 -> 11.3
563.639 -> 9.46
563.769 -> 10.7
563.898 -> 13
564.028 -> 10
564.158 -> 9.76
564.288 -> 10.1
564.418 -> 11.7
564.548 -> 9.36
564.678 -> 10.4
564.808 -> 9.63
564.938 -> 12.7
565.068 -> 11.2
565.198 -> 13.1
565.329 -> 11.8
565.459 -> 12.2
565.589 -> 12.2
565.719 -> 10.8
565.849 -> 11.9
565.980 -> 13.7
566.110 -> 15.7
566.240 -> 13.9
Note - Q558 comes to 11.2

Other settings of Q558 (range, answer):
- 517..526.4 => 8.68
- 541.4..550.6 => 10.9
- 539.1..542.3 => 11.3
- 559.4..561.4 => 10.3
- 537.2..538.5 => 10.8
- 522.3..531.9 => 9.48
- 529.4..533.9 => 10.2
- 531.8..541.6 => 10.6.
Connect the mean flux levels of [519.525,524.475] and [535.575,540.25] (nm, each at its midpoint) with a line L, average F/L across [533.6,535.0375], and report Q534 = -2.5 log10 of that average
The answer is 0.13 mag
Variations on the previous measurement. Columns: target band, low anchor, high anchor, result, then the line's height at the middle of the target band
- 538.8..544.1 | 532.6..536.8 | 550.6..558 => -0.02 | 10.6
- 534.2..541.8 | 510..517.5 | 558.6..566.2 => -0.18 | 9.08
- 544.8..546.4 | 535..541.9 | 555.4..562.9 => 0.05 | 10.9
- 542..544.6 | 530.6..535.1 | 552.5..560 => 0.05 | 10.8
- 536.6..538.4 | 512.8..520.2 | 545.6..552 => -0.09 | 10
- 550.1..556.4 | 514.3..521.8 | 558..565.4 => -0.18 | 10.2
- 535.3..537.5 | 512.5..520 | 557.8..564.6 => -0.18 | 9.02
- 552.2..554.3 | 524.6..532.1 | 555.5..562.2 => -0.13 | 10.8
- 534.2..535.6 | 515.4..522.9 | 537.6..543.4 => 0.03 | 10.1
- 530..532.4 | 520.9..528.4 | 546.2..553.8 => -0.11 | 9.54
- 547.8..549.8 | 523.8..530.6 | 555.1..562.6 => -0.06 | 10.5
